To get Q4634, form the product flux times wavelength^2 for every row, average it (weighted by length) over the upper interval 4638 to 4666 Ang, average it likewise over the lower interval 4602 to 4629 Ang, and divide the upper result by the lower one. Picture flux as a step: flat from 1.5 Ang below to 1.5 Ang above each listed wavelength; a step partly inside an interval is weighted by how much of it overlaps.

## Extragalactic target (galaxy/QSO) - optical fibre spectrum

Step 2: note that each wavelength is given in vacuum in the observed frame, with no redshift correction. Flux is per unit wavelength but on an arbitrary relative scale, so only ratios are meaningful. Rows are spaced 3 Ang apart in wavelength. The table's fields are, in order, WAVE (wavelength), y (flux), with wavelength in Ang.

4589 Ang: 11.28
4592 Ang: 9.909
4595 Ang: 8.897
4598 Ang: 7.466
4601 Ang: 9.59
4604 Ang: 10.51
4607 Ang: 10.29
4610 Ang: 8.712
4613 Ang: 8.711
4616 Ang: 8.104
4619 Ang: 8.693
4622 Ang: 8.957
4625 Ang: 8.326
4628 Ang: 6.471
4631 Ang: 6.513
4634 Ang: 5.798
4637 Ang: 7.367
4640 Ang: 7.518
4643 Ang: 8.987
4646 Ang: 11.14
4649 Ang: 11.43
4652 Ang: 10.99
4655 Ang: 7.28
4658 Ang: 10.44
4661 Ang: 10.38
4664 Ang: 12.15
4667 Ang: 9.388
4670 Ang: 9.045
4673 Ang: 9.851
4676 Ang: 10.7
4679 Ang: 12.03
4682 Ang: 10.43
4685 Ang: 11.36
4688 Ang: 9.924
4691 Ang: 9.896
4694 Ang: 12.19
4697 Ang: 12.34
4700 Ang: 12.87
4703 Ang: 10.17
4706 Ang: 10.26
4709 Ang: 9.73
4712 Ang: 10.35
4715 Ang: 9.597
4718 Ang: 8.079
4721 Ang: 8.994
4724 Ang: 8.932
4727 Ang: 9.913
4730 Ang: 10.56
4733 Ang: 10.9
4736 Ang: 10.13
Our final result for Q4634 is 1.15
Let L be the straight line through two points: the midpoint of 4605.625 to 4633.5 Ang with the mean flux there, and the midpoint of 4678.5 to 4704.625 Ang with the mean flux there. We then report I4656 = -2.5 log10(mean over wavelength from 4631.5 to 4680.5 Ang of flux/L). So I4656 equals 0.02 mag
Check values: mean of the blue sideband 8.21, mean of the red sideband 11.2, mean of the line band 9.59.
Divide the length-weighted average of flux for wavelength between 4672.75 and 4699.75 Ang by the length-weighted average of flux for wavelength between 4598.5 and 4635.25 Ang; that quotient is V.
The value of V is 1.3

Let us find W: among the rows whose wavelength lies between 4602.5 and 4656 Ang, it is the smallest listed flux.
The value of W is 5.798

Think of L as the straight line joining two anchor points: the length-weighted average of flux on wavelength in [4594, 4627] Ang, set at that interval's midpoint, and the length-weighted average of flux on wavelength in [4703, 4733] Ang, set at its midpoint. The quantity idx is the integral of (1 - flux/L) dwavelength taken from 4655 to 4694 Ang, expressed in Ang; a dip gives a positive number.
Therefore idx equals -4.3 Ang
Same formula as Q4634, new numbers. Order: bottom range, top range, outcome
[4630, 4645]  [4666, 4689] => 1.43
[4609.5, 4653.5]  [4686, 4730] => 1.24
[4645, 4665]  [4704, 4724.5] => 0.93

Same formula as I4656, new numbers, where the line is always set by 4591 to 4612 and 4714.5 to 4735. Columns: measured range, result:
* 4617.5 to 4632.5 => 0.20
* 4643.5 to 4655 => -0.12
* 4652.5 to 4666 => -0.07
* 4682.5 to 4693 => -0.11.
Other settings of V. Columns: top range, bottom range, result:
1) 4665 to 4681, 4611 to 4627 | 1.21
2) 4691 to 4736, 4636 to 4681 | 1.04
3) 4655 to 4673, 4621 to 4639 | 1.39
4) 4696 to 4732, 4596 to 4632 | 1.18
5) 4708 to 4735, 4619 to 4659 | 1.13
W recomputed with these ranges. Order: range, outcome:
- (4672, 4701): 9.851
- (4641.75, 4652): 8.987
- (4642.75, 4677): 7.28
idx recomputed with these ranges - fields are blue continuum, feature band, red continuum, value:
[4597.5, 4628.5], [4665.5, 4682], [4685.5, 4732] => -0.8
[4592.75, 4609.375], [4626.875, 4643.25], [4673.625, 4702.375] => 5.0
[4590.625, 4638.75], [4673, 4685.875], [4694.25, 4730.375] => -1.8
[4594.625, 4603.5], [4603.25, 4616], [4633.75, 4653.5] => -0.6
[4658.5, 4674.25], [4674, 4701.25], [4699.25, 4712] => -2.2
